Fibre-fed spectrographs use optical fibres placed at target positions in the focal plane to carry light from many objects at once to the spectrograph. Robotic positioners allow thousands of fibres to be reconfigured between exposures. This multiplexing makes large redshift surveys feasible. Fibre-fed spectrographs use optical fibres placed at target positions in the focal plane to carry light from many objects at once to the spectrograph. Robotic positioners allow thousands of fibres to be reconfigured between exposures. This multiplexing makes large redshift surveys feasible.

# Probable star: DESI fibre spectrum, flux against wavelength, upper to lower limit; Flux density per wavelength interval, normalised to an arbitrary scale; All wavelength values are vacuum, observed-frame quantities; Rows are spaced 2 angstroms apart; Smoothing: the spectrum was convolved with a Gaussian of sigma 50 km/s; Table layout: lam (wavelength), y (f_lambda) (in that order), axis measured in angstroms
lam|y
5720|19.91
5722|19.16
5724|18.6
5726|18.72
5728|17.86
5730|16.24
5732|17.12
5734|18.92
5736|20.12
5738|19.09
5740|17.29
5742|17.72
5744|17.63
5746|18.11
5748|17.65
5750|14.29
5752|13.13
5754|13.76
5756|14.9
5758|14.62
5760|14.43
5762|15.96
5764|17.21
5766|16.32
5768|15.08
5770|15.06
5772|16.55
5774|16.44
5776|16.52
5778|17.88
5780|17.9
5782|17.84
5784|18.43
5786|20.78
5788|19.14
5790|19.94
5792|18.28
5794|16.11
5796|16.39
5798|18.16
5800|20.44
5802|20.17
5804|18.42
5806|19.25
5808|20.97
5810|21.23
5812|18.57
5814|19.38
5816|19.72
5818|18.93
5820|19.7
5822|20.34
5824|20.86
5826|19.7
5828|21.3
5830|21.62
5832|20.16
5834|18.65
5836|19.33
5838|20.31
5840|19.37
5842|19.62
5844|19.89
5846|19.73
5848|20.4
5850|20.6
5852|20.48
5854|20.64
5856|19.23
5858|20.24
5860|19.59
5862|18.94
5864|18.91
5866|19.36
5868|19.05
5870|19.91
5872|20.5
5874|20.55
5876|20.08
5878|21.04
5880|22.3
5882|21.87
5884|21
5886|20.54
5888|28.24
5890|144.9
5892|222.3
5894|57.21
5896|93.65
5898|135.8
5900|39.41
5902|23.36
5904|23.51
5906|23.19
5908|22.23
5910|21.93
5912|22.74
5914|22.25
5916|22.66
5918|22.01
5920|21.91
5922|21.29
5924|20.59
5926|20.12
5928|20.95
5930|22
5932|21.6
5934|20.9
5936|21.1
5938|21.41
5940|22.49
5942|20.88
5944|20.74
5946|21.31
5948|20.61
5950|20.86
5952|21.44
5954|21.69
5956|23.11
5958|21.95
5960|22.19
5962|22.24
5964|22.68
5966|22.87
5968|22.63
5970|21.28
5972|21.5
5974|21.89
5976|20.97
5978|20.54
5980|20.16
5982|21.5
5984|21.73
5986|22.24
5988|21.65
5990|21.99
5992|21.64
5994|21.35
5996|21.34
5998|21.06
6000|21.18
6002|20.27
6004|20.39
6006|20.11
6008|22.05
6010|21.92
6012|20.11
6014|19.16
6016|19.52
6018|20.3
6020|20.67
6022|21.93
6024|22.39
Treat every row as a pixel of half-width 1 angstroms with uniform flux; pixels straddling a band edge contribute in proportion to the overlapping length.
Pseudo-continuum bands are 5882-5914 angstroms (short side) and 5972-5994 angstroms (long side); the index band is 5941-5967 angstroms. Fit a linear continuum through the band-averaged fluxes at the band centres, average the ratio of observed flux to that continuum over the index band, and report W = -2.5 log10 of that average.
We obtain 0.47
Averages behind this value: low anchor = 57.6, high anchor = 21.4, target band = 21.7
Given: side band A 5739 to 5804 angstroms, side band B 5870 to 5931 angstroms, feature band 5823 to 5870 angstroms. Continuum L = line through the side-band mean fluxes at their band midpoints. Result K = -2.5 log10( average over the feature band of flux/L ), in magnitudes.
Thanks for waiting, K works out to 0.46 mag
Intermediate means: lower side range 17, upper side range 40.3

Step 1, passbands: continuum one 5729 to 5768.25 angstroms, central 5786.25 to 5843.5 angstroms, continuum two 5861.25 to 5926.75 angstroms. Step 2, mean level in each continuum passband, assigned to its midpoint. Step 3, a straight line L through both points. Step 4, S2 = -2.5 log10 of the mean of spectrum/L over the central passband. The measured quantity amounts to 0.33 mag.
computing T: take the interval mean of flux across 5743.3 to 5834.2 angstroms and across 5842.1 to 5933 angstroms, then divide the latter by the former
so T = 1.9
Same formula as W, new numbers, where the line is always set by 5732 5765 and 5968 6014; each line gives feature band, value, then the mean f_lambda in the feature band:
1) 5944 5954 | -0.04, 21.1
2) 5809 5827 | -0.11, 19.8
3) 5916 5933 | -0.08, 21.4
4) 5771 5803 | -0.05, 18.2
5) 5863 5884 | -0.08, 20.4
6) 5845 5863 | -0.08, 20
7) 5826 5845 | -0.10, 20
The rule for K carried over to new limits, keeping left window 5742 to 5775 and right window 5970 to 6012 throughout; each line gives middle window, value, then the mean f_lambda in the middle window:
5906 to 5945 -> -0.10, 21.6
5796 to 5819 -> -0.15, 19.4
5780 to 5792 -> -0.16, 19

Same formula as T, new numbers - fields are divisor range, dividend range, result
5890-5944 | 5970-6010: 0.53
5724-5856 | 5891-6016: 1.56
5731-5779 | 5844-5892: 1.82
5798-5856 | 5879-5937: 2.08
